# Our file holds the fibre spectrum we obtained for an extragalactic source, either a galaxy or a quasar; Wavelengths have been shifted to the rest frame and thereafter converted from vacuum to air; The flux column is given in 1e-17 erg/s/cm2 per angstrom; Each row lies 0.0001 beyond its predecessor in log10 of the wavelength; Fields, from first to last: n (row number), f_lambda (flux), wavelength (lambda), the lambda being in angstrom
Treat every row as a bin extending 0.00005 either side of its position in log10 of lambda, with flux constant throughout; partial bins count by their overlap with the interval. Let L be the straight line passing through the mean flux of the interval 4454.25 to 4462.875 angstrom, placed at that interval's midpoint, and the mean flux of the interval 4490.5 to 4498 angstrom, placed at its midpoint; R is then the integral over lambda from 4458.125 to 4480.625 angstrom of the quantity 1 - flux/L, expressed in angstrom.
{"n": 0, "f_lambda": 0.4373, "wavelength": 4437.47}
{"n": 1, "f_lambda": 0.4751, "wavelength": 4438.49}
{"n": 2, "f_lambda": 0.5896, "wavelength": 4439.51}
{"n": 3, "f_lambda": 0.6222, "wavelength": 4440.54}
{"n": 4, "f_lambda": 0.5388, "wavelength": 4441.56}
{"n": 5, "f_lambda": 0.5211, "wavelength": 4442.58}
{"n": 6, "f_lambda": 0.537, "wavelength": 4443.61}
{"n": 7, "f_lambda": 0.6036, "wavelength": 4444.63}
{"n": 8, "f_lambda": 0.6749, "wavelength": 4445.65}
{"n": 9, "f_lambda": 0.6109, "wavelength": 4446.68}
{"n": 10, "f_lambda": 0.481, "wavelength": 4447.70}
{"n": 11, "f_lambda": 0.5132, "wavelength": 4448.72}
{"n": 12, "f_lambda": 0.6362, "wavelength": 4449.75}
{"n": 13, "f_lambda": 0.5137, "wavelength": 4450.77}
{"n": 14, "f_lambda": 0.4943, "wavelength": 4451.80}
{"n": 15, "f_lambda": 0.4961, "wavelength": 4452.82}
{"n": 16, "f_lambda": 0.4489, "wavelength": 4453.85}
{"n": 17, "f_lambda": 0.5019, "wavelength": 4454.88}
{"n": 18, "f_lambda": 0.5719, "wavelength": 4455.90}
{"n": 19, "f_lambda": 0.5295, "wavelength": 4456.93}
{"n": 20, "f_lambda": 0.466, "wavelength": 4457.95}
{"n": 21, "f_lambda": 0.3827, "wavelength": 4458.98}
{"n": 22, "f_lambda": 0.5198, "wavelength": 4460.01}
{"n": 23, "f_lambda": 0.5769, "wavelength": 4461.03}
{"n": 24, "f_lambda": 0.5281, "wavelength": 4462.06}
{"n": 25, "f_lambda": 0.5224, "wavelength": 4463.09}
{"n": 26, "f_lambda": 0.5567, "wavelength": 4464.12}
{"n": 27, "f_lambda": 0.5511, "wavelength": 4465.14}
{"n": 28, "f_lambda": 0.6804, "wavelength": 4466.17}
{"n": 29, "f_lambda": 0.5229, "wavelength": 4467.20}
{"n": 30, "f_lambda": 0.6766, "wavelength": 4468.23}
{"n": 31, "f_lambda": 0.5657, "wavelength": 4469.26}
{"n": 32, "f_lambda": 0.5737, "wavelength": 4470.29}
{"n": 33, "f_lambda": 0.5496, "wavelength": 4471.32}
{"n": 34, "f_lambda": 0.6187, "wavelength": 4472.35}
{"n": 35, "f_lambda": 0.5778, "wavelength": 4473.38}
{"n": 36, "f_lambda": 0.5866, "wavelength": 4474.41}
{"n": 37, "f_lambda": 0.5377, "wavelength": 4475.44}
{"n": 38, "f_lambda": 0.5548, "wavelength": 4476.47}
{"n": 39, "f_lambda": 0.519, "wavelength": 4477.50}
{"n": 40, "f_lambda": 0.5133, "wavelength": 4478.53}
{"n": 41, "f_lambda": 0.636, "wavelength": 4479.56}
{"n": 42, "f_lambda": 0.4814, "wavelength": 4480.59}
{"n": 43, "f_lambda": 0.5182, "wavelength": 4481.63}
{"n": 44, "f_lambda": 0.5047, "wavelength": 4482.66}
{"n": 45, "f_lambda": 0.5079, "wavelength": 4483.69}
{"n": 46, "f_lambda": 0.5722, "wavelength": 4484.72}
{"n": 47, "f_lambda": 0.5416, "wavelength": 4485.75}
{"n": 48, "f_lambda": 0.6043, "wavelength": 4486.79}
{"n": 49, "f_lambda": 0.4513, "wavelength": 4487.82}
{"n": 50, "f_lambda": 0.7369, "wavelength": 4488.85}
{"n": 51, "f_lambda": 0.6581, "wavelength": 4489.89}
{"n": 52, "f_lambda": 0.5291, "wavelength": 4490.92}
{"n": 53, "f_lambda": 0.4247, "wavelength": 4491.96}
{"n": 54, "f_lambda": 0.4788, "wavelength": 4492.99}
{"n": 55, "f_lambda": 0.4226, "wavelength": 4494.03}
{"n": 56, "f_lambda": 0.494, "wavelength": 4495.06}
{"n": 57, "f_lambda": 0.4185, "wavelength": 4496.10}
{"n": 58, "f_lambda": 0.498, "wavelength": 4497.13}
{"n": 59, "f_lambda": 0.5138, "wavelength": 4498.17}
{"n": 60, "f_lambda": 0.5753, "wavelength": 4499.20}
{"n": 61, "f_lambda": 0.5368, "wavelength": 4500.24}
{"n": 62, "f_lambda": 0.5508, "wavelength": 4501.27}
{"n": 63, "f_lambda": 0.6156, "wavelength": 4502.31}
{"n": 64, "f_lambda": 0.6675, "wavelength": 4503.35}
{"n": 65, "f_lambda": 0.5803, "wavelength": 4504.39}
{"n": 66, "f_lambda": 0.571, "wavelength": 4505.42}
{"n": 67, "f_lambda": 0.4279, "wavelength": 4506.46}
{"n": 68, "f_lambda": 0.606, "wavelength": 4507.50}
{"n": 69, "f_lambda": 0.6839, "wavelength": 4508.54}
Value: -2.72 angstrom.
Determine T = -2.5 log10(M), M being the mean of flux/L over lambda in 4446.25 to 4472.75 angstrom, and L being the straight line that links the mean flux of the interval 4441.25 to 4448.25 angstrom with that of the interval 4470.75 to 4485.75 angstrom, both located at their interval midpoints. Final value 0.03 mag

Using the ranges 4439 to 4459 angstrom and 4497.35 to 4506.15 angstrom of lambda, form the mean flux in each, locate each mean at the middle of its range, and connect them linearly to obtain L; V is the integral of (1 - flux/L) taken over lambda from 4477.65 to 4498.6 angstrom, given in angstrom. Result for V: 1.38 angstrom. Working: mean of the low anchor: 0.54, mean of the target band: 0.525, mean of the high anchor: 0.57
